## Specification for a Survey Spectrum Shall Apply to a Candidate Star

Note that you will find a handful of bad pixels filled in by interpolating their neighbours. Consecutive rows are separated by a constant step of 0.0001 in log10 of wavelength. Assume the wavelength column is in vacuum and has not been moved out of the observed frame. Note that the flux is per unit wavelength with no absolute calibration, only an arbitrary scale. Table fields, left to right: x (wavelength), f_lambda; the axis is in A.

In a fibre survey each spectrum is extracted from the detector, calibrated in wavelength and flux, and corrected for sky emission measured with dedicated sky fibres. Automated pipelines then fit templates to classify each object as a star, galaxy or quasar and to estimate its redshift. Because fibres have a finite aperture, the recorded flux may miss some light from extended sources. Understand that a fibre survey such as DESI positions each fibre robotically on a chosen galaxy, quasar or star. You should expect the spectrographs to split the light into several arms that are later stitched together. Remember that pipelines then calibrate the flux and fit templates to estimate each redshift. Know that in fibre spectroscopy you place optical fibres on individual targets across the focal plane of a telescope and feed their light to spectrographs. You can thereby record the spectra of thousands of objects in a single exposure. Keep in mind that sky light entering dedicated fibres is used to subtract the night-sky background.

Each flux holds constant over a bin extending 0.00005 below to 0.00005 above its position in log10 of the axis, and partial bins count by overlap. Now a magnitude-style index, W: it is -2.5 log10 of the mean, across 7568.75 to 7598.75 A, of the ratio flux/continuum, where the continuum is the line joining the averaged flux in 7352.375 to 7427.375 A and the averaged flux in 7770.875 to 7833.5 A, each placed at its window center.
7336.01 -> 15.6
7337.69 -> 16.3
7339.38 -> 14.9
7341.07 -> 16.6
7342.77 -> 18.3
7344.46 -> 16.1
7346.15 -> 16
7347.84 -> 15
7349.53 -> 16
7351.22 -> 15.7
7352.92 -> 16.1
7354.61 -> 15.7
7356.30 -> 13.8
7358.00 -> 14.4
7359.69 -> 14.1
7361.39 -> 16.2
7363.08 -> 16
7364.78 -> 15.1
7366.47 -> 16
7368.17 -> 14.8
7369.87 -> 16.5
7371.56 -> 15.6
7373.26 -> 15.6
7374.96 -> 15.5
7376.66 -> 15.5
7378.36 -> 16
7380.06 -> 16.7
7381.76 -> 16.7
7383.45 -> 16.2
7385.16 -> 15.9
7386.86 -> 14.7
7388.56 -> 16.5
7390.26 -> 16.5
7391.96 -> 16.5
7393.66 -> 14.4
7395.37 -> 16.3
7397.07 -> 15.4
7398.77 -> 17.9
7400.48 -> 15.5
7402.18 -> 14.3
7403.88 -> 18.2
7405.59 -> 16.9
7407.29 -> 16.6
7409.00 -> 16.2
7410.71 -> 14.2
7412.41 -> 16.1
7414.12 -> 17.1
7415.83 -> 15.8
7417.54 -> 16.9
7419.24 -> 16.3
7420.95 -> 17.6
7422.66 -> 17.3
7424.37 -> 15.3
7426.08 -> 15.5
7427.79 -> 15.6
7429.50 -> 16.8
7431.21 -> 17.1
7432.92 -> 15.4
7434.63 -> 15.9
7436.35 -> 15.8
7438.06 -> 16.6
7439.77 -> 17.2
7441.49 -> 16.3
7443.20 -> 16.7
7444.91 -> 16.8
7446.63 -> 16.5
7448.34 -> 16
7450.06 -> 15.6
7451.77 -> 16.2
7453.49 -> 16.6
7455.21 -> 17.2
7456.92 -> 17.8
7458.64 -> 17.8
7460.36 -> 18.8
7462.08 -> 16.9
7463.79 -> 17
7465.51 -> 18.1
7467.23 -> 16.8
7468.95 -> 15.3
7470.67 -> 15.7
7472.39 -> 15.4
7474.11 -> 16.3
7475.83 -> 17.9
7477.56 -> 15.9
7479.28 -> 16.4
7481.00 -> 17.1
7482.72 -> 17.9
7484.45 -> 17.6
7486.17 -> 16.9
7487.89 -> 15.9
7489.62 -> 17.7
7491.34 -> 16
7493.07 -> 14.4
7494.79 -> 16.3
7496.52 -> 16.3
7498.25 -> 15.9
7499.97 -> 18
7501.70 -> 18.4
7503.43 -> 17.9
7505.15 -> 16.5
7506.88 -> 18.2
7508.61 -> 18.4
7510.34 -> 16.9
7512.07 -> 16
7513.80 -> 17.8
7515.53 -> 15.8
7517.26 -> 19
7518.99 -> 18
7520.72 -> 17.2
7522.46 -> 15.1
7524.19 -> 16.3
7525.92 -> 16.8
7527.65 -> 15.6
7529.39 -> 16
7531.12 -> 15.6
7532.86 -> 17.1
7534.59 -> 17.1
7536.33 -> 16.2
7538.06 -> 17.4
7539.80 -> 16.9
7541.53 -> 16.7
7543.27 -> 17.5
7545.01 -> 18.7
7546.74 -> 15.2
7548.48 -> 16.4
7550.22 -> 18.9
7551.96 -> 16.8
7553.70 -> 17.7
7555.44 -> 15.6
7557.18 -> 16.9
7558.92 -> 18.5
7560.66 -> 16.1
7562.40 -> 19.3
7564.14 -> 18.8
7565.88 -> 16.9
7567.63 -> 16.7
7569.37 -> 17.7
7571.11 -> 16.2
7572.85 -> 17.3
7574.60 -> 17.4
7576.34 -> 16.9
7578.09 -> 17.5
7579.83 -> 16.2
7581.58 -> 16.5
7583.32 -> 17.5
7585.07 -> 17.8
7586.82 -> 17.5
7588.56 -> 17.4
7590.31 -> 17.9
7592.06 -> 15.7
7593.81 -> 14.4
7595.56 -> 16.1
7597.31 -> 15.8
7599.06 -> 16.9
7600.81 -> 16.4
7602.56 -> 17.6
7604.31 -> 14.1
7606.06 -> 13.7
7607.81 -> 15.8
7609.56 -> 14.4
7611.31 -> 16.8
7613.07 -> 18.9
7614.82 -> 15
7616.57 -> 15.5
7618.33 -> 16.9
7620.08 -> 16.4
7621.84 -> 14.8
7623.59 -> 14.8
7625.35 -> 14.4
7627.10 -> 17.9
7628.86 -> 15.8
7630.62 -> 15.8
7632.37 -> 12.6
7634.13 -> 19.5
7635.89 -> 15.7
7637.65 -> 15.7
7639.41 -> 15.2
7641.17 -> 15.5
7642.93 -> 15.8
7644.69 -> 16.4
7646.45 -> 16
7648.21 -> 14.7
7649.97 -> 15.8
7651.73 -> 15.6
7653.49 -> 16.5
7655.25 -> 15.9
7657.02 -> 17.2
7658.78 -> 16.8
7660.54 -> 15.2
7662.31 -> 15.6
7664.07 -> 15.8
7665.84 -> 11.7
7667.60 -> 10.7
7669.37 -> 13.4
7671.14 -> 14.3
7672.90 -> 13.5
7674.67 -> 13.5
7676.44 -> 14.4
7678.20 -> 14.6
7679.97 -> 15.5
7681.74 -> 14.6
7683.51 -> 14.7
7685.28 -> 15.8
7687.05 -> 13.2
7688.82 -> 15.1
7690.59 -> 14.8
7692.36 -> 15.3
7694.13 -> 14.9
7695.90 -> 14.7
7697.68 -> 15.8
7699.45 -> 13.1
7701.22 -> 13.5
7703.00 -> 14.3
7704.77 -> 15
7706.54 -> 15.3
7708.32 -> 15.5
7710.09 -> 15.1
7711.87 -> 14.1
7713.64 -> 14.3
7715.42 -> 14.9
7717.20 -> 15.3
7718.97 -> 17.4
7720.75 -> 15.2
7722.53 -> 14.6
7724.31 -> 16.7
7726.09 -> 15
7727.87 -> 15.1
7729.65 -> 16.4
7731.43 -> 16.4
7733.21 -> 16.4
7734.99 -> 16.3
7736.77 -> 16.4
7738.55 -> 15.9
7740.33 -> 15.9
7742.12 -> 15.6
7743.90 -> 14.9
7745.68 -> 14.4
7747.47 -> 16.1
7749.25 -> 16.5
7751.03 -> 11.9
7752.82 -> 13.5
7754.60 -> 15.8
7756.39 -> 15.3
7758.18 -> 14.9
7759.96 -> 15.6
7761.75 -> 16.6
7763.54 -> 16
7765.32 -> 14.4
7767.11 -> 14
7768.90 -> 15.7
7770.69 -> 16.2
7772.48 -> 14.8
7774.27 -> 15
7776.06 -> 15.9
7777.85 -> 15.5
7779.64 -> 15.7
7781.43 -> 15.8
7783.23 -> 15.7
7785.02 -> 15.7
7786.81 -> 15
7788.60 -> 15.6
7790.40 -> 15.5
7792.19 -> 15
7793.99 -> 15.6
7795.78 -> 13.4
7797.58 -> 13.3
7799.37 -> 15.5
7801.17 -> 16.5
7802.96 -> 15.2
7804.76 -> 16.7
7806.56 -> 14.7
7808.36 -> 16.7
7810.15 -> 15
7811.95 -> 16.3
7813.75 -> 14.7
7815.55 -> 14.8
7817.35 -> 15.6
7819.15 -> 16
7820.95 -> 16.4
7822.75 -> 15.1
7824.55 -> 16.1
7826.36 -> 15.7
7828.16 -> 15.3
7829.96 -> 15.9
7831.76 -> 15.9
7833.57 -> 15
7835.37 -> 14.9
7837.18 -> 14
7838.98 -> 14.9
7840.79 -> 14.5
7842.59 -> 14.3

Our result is -0.074 mag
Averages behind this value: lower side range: 15.9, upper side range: 15.5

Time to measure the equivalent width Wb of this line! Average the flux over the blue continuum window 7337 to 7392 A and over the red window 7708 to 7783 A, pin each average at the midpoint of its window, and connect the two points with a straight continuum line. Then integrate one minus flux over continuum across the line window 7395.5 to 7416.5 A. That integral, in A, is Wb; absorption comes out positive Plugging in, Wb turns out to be -0.59 A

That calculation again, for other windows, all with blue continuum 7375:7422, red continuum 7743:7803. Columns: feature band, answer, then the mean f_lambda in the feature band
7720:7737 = -0.6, 15.8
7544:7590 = -4.4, 17.3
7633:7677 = 0.9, 15.2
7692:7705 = 0.7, 14.5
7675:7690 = 0.7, 14.7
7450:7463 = -1.0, 17.2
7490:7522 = -2.3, 17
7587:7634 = -0.9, 15.9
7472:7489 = -0.9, 16.8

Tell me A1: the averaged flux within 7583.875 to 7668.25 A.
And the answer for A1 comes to 15.8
